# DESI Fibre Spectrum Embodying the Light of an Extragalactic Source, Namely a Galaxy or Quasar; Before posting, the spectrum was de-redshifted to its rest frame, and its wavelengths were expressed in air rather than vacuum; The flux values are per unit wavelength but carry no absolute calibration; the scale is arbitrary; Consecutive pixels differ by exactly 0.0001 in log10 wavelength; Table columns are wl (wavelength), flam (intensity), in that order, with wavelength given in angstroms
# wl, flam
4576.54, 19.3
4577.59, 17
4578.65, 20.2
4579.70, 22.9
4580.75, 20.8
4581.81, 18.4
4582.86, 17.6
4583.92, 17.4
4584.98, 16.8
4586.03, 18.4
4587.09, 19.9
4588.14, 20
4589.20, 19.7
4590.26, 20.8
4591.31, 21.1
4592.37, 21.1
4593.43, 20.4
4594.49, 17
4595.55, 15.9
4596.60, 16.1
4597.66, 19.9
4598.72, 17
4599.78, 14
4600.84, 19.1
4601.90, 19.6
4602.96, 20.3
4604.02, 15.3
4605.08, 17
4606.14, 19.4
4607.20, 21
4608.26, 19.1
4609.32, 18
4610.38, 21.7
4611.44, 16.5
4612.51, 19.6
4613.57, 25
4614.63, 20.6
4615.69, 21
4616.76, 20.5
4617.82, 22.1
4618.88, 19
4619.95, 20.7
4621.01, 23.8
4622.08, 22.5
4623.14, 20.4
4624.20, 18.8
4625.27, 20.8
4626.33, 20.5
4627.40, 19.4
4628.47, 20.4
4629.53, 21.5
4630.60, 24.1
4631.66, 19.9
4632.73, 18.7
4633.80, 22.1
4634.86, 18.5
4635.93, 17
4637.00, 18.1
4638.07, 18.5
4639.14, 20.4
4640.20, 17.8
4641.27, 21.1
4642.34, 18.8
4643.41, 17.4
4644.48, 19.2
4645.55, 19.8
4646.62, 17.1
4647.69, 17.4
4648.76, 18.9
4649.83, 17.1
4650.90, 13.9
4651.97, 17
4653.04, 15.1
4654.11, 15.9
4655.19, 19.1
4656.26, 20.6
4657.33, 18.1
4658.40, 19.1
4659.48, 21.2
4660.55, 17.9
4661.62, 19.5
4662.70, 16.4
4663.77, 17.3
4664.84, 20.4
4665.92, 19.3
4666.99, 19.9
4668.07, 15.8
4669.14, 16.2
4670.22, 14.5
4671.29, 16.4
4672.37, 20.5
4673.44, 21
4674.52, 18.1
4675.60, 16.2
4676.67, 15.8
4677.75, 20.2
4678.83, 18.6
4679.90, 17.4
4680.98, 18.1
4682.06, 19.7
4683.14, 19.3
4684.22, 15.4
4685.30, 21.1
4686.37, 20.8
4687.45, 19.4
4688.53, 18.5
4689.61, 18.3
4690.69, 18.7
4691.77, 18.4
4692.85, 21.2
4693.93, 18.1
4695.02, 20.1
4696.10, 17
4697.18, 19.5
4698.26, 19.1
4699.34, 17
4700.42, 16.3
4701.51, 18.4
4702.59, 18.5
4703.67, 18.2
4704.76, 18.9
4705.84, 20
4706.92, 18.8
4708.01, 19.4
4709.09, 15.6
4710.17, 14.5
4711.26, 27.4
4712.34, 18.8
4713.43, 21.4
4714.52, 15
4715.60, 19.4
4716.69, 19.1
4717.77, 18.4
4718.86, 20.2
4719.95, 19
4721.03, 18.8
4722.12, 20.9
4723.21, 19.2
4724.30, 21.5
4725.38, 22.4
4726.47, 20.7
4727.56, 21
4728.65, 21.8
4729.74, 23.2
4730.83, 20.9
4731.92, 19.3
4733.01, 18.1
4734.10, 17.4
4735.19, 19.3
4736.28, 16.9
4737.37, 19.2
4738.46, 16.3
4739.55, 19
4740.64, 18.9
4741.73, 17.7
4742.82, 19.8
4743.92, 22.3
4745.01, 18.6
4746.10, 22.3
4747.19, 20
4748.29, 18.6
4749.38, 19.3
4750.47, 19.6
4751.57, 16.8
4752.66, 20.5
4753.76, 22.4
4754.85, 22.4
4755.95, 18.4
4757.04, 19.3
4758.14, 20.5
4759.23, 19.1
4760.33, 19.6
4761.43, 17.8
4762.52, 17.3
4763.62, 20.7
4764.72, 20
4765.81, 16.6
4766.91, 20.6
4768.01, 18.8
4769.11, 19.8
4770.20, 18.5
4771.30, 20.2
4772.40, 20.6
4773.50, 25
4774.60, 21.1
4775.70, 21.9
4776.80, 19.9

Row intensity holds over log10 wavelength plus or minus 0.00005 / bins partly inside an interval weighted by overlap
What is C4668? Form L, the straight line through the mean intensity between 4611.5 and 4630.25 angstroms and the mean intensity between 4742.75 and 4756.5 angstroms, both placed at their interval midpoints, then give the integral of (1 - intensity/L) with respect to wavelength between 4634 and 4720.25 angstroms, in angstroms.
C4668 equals 8.7 angstroms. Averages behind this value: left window 20.9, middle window 18.5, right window 20.1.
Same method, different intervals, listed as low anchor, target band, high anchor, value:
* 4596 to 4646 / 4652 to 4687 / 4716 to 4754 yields 2.5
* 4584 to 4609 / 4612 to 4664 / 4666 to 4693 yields -2.5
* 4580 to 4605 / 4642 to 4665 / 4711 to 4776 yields 1.3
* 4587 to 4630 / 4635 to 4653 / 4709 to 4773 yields 1.5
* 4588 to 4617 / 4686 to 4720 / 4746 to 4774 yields 1.2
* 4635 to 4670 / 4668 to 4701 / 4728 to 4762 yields 0.5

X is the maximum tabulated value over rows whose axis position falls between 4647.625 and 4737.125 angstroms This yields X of 27.4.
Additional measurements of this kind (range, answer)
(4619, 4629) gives 23.8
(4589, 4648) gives 25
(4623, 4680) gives 24.1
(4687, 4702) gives 21.2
